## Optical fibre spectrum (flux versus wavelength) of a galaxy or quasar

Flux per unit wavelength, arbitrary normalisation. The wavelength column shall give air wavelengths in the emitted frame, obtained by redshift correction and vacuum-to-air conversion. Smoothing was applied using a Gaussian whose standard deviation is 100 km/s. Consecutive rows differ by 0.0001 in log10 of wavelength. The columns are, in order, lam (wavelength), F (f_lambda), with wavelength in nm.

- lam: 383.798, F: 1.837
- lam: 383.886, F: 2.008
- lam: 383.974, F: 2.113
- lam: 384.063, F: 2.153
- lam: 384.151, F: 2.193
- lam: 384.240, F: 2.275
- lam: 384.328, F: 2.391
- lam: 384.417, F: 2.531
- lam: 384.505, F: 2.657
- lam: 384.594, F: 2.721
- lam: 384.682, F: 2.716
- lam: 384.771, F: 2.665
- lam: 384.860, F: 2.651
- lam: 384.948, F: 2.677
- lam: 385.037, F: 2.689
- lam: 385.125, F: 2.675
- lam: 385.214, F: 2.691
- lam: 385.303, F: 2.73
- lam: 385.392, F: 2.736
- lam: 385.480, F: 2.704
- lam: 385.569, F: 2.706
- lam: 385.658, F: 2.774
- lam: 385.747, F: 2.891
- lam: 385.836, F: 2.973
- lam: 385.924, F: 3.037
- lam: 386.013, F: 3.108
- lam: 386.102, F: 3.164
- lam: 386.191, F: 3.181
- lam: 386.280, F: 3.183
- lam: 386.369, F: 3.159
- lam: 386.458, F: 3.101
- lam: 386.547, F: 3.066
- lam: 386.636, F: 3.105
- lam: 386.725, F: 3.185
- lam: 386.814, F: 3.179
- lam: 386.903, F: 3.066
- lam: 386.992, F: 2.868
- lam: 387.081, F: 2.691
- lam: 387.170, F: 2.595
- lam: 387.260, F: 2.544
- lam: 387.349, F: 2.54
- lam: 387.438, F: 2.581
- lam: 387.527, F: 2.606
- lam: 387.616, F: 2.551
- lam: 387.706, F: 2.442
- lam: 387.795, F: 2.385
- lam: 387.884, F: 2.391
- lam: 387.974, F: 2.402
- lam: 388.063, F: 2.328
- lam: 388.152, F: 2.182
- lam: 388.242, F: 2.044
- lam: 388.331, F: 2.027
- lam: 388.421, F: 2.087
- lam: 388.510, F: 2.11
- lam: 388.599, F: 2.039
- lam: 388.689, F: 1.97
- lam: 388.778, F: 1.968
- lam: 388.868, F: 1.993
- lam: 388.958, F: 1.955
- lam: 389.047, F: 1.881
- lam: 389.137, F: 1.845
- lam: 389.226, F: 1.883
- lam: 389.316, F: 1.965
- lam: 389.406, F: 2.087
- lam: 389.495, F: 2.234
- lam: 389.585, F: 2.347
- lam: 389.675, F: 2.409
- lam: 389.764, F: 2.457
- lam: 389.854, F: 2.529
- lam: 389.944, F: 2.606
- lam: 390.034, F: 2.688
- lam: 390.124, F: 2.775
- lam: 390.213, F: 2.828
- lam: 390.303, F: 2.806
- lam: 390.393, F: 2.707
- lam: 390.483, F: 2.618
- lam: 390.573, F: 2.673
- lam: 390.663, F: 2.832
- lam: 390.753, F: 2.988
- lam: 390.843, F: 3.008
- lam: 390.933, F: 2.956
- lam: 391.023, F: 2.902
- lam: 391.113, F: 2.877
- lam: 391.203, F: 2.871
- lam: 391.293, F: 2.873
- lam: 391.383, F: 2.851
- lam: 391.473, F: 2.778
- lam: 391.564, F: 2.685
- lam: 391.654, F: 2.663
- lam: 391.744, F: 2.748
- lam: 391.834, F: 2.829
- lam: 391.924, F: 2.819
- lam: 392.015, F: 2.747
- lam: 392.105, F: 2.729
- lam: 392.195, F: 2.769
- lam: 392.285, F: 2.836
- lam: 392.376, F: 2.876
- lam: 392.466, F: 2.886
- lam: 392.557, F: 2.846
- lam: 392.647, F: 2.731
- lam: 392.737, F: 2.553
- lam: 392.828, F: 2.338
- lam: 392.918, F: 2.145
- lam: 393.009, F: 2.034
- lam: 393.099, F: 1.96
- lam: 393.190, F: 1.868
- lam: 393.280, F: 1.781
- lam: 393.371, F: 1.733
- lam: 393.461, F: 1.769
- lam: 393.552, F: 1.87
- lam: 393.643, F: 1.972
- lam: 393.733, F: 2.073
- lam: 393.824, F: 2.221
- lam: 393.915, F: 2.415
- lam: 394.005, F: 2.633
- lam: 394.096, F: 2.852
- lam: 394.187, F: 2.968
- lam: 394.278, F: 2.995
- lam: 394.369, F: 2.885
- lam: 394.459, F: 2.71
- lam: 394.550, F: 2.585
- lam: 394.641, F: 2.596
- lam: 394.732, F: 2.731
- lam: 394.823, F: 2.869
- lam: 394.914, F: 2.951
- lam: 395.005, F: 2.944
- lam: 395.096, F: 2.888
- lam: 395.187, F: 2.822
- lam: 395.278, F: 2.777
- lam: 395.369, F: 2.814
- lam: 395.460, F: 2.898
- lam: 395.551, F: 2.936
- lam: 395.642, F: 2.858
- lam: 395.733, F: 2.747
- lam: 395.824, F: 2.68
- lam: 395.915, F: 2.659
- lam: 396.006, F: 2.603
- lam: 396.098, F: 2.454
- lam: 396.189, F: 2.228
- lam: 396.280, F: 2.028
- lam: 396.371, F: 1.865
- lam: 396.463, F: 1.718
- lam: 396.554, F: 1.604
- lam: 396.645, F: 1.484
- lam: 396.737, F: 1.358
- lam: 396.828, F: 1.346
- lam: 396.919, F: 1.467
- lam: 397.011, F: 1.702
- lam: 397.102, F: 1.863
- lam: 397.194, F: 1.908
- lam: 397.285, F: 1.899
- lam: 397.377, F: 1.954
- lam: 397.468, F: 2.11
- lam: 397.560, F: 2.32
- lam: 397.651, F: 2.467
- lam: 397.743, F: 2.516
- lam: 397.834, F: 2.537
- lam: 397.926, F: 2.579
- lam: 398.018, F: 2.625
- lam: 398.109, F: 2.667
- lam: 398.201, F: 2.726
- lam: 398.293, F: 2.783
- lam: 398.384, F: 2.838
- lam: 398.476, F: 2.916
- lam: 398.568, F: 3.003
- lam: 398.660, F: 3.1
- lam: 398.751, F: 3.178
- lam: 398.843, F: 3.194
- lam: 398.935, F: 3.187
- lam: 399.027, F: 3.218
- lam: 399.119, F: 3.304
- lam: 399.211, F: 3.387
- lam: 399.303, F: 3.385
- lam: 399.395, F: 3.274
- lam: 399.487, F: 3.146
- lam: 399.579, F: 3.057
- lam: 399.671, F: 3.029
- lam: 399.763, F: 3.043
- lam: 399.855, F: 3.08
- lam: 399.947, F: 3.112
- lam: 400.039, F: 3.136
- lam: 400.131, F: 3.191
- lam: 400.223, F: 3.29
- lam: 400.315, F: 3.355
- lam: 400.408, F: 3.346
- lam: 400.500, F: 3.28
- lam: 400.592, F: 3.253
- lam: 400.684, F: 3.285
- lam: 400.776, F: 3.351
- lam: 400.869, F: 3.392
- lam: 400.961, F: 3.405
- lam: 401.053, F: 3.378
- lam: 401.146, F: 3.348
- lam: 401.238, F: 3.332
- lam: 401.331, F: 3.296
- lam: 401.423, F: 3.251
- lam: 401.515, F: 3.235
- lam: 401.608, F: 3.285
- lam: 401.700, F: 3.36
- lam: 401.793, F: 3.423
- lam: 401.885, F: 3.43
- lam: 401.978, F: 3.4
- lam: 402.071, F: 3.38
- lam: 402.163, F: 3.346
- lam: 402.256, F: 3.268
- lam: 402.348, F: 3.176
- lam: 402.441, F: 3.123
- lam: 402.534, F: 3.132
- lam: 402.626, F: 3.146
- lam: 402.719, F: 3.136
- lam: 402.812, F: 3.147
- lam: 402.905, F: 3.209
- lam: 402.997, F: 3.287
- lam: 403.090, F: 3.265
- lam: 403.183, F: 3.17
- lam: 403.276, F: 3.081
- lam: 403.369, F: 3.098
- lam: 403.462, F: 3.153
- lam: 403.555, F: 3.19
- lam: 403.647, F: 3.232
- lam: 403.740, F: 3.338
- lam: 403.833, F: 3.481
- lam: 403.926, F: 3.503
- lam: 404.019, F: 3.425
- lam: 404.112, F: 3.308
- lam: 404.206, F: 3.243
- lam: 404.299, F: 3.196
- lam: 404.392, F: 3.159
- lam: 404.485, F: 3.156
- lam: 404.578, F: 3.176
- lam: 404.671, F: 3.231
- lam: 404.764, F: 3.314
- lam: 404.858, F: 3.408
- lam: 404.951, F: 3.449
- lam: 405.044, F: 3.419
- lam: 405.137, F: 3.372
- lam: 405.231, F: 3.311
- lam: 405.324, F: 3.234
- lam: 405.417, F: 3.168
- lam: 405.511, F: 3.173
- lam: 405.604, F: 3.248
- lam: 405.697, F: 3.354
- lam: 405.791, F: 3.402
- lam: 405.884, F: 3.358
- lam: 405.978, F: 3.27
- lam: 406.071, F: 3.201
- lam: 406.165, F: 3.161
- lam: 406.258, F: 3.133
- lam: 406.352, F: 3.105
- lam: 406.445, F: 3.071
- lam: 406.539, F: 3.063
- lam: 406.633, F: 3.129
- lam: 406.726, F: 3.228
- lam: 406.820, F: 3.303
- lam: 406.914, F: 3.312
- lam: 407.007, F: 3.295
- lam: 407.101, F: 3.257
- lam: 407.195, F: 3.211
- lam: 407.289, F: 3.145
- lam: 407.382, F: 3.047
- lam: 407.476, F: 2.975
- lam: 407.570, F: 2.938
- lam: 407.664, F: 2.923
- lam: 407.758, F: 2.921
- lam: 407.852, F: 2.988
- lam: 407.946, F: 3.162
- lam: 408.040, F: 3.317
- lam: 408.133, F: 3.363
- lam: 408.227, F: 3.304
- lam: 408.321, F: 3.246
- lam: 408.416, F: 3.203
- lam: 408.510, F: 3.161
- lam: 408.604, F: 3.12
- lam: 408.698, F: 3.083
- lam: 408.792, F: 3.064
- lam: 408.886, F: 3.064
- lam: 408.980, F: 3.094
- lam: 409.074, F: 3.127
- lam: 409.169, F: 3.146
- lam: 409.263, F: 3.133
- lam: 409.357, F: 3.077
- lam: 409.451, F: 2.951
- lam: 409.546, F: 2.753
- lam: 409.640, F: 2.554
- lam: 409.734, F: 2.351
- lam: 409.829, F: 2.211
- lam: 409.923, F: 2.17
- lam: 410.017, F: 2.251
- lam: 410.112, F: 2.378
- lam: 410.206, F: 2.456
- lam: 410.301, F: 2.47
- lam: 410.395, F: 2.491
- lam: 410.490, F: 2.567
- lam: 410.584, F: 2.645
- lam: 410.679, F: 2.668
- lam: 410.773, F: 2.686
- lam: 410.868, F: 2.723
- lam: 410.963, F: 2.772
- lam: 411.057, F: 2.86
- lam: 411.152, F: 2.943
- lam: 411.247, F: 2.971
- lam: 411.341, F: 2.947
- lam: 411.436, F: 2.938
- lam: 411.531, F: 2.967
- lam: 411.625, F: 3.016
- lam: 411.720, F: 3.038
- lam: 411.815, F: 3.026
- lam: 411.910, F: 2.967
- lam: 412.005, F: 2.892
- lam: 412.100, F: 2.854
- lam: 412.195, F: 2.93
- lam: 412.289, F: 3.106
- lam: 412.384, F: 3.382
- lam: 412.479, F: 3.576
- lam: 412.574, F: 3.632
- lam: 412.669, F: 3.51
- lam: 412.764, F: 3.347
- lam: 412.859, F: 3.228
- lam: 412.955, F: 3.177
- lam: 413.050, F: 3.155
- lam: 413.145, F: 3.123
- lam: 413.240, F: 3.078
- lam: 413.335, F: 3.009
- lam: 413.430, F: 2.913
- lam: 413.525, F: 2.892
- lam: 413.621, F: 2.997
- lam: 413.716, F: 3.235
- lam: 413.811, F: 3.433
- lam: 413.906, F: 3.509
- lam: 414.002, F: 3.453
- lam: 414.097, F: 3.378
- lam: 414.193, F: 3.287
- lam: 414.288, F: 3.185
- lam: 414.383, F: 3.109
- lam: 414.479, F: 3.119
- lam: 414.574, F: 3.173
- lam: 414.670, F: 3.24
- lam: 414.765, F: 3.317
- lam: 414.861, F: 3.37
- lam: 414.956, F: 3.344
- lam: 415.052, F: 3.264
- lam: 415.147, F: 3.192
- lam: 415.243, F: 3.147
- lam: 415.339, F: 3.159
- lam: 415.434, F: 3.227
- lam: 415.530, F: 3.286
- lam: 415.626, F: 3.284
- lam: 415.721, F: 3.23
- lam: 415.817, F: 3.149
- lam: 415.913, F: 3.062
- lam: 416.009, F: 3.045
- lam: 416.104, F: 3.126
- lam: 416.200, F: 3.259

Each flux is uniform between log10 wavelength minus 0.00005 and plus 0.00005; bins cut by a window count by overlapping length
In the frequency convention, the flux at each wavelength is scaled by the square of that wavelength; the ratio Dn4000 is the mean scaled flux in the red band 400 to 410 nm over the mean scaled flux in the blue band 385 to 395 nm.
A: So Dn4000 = 1.3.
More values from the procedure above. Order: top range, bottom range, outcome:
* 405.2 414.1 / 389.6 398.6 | 1.31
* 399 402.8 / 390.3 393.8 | 1.33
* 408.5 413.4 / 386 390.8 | 1.29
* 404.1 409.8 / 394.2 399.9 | 1.27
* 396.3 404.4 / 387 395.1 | 1.24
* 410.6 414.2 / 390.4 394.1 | 1.34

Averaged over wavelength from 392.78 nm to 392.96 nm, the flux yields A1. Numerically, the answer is 2.25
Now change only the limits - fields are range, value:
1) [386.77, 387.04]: 3.04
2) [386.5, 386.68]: 3.09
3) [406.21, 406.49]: 3.11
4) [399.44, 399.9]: 3.07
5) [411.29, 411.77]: 2.98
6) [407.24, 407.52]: 3.06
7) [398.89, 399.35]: 3.29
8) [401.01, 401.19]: 3.35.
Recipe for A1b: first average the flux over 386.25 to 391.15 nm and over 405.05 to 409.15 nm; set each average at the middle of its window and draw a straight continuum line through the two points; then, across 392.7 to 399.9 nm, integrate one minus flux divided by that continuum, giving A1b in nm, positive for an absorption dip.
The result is 0.734 nm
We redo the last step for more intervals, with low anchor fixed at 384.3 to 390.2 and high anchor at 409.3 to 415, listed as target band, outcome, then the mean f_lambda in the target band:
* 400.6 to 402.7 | -0.373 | 3.3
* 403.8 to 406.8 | -0.416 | 3.26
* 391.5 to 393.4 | 0.098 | 2.51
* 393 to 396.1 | 0.173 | 2.54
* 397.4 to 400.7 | -0.270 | 2.99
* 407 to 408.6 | -0.127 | 3.14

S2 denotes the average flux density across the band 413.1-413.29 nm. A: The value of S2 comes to 3.1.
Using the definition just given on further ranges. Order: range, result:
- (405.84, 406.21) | 3.24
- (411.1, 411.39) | 2.95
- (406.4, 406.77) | 3.12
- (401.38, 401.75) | 3.28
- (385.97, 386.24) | 3.15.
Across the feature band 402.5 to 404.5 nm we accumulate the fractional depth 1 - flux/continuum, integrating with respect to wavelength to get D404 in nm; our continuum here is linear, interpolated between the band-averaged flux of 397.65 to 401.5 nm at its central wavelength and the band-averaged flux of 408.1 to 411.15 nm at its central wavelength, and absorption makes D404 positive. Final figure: -0.16 nm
